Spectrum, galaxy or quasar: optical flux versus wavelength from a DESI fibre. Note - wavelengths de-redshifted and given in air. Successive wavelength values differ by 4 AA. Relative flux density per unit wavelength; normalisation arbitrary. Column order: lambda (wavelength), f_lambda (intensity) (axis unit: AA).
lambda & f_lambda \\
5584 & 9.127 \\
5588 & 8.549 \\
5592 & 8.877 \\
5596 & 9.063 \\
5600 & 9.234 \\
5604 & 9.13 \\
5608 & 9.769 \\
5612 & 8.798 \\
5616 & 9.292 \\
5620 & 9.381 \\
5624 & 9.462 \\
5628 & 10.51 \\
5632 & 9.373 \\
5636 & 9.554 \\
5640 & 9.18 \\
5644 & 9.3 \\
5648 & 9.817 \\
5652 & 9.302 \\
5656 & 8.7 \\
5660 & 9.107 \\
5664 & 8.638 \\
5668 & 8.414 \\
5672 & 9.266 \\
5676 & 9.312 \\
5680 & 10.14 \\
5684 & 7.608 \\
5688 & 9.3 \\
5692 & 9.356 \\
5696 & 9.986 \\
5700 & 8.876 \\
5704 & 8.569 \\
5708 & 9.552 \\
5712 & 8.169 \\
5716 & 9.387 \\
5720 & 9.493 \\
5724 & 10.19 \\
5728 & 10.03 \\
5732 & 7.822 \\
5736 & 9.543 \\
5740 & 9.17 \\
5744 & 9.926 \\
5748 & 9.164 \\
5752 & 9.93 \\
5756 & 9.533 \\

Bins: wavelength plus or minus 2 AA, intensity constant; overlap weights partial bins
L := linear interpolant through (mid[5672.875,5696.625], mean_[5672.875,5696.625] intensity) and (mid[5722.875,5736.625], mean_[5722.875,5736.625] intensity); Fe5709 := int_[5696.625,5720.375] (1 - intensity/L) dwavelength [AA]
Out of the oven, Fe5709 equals 0.7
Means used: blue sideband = 9.24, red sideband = 9.33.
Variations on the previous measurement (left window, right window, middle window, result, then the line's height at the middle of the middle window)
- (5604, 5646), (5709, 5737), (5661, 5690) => 1.17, 9.34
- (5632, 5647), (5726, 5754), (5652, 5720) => 2.39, 9.38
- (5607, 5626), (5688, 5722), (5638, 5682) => 0.25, 9.25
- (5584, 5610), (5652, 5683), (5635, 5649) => -0.56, 9.07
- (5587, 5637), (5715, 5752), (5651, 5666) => 0.72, 9.37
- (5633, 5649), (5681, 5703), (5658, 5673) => 0.69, 9.25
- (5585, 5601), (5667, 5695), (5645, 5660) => -0.33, 9.05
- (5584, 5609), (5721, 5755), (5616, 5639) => -1.10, 9.17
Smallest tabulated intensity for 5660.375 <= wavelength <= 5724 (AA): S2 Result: 7.608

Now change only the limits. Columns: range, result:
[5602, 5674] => 8.414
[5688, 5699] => 9.3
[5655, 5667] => 8.638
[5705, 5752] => 7.822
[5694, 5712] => 8.169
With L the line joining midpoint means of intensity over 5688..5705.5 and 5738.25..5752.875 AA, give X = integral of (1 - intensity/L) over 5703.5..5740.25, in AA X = 0.6 AA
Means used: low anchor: 9.23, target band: 9.22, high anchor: 9.52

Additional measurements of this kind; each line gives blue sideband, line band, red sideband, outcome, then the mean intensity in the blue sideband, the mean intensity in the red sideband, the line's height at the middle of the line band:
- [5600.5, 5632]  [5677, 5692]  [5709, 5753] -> 0.5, 9.46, 9.34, 9.39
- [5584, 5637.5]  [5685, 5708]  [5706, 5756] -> 0.4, 9.3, 9.37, 9.35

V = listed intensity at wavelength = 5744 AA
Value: 9.926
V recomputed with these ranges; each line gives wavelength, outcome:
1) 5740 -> 9.17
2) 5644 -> 9.3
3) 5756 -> 9.533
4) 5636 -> 9.554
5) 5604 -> 9.13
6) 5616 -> 9.292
